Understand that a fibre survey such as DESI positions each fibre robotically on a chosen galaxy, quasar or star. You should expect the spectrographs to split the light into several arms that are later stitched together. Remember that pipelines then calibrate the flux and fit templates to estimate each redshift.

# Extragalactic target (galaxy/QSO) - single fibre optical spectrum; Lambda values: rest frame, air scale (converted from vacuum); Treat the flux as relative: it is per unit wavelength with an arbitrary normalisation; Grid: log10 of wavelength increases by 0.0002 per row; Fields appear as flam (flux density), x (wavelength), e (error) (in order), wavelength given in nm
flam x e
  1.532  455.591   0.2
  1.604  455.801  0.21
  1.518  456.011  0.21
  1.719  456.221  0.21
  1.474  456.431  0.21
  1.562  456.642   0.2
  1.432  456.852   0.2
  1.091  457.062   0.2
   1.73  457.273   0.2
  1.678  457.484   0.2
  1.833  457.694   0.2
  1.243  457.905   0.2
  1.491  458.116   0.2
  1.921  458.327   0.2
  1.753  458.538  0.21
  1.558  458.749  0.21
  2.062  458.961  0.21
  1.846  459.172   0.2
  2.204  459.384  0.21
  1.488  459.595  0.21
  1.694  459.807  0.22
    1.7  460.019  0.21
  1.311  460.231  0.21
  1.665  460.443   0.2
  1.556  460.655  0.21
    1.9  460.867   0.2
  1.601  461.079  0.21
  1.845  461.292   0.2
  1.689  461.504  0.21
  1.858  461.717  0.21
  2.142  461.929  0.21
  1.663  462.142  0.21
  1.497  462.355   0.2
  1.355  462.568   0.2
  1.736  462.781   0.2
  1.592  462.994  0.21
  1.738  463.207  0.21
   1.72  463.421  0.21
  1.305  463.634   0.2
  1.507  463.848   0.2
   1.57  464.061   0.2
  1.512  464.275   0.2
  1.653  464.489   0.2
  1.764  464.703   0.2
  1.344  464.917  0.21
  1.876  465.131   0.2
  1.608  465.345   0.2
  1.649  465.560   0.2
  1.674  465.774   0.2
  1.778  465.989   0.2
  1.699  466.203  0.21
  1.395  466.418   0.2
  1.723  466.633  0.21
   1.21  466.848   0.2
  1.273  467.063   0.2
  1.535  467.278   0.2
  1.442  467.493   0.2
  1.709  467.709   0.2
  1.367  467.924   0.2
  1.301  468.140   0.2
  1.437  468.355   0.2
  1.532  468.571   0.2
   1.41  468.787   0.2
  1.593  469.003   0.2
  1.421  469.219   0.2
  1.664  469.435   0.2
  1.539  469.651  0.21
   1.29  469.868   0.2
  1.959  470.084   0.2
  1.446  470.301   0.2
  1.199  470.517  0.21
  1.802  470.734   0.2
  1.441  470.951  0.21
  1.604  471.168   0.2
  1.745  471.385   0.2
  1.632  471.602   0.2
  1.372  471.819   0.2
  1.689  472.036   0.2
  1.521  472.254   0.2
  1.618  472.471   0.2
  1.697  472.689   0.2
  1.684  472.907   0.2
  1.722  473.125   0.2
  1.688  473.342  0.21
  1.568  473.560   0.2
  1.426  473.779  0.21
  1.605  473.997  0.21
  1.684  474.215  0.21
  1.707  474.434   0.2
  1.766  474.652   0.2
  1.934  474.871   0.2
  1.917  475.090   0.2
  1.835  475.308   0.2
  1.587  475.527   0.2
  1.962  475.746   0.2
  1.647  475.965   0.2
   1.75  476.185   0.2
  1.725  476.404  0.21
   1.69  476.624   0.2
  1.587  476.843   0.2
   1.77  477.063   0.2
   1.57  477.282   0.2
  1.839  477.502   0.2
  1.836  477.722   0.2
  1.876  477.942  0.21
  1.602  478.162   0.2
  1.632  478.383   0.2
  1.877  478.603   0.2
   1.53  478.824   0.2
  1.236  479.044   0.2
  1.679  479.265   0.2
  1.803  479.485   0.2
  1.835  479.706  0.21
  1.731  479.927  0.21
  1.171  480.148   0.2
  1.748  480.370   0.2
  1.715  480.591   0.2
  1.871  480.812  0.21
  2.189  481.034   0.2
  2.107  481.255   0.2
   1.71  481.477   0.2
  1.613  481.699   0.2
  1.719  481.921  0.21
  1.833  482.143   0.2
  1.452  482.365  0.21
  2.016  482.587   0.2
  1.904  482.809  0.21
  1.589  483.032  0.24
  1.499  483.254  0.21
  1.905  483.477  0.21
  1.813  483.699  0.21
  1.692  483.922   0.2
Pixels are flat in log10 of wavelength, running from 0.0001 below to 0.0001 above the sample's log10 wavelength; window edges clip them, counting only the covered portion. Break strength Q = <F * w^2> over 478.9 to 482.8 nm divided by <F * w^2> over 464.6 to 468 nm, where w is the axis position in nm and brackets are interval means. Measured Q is 1.2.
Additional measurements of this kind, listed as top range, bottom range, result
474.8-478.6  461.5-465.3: 1.13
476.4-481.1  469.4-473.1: 1.11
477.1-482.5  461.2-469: 1.15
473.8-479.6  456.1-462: 1.10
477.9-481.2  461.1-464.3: 1.11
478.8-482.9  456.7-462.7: 1.13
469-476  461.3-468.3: 1.06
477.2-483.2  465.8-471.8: 1.19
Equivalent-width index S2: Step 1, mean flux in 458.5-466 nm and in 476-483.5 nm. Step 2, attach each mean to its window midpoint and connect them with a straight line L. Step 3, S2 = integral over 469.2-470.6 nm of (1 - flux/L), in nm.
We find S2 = 0.15 nm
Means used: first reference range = 1.68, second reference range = 1.72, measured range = 1.51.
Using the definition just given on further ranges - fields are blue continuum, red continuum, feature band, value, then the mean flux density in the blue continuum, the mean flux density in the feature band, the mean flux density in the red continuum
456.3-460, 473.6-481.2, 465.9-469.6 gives 0.41 nm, 1.65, 1.5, 1.72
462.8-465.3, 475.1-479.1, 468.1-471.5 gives 0.25 nm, 1.6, 1.53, 1.71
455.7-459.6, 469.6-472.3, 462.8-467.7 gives 0.06 nm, 1.65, 1.58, 1.56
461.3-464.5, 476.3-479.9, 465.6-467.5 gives 0.14 nm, 1.64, 1.53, 1.69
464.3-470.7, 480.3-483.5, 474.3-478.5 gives -0.14 nm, 1.54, 1.75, 1.79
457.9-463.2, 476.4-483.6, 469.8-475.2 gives 0.27 nm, 1.7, 1.63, 1.72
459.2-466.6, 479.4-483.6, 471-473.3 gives 0.11 nm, 1.66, 1.63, 1.76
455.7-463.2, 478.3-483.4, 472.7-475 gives 0.02 nm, 1.66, 1.68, 1.72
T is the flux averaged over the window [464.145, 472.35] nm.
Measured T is 1.55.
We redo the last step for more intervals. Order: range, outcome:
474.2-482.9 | 1.74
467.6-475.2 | 1.59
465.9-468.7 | 1.49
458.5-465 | 1.67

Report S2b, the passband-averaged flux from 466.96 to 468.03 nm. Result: 1.47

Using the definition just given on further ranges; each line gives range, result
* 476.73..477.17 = 1.68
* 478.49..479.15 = 1.55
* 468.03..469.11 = 1.45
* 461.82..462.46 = 1.77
